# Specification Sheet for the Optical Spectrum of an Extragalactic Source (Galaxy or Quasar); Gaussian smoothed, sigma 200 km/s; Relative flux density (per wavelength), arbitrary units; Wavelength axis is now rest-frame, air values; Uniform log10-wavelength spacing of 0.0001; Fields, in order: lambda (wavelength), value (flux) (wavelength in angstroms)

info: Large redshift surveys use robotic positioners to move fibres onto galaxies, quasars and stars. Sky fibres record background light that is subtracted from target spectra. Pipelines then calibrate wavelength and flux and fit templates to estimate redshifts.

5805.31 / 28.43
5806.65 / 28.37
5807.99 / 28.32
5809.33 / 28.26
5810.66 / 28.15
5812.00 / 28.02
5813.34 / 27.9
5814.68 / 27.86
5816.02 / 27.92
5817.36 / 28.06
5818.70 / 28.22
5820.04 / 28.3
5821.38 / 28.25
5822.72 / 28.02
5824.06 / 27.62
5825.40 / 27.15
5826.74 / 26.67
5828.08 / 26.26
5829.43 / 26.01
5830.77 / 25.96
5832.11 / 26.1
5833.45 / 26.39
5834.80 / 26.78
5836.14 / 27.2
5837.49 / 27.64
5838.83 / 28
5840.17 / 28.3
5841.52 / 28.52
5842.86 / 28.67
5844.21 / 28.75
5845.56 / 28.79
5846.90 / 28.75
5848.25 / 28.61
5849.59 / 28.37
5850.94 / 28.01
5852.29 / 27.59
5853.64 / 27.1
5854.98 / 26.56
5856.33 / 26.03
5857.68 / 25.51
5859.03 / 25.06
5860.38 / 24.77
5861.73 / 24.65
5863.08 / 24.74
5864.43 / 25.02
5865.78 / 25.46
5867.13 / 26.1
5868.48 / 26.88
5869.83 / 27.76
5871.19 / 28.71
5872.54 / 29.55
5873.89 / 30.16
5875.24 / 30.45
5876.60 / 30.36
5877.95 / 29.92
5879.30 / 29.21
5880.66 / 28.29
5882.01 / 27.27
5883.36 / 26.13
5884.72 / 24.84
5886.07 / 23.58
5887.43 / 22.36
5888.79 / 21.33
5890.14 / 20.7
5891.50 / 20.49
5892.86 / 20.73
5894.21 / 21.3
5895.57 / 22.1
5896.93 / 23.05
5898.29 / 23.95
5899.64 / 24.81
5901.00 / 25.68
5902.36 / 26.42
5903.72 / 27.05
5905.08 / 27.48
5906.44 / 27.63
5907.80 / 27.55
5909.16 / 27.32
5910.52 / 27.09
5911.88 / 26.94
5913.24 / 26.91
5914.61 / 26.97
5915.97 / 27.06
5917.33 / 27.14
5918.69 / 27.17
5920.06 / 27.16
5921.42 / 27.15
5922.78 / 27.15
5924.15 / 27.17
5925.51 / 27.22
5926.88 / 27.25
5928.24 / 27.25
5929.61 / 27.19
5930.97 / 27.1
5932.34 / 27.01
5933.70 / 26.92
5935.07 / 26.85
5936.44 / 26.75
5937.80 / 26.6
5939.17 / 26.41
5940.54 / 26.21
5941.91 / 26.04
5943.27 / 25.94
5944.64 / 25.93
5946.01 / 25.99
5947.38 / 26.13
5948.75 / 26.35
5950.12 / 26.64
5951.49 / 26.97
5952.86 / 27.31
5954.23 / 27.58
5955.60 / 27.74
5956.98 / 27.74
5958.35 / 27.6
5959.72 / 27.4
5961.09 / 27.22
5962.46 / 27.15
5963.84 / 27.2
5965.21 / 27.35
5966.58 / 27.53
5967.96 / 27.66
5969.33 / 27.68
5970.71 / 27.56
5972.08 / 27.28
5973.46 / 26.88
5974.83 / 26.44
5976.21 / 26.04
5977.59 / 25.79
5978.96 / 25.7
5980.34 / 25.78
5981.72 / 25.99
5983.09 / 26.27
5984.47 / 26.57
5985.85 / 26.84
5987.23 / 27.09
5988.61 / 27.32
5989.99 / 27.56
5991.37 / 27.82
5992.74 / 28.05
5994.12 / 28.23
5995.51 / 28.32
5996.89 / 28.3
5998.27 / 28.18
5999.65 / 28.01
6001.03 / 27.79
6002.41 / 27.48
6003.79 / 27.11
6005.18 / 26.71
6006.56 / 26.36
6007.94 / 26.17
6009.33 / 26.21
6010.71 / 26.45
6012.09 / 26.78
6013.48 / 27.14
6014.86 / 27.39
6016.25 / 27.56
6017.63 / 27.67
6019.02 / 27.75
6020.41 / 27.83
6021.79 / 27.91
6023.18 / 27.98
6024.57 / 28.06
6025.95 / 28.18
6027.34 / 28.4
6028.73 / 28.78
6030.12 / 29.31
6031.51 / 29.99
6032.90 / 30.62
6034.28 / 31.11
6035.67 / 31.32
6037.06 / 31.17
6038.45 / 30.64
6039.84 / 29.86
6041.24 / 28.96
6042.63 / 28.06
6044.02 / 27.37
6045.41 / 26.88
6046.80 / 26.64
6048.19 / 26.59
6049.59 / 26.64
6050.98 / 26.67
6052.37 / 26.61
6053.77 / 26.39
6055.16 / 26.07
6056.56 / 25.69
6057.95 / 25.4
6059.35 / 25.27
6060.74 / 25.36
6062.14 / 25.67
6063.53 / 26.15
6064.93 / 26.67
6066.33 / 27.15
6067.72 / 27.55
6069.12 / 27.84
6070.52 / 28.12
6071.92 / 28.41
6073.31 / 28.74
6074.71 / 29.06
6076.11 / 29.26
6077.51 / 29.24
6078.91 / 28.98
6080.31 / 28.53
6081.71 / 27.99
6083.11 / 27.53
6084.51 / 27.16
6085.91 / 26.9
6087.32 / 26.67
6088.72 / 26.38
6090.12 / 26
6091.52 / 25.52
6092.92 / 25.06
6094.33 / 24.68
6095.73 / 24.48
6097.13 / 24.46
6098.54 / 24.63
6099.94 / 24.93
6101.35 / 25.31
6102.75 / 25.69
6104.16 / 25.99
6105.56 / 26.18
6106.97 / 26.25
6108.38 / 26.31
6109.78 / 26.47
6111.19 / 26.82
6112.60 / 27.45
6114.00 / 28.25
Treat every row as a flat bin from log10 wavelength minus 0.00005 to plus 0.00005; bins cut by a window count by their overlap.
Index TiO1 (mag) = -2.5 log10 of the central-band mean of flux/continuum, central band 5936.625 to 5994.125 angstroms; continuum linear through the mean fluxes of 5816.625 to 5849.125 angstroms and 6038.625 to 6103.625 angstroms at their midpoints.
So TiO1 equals 0.01 mag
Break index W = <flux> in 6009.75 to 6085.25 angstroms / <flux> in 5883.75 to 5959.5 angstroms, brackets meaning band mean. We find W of 1.07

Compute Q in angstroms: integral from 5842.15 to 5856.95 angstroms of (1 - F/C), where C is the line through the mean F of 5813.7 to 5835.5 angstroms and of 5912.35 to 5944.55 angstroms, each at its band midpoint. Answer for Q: -0.43 angstroms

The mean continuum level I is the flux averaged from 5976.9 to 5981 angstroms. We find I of 25.8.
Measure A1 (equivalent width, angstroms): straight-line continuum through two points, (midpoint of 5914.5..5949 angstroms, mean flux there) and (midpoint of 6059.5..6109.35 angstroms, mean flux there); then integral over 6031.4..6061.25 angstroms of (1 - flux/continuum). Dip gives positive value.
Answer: -1.3 angstroms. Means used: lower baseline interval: 26.8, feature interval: 27.9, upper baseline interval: 26.7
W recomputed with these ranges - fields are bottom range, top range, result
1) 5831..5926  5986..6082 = 1.05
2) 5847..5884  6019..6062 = 1.02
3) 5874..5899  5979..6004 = 1.10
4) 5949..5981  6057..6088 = 1.01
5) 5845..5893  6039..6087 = 1.03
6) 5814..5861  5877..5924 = 0.94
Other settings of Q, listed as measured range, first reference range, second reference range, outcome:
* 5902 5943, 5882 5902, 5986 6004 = -4.2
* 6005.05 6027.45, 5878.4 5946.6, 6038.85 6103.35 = -0.7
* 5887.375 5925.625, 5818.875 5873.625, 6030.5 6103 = 2.6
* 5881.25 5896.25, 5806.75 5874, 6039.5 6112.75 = 2.4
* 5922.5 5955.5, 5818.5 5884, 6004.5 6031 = 0.9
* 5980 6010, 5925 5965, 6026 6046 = 1.1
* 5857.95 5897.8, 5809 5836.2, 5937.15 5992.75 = 2.4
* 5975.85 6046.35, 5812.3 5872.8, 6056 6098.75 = -2.4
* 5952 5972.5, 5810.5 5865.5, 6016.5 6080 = 0.1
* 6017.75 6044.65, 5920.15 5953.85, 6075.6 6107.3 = -2.6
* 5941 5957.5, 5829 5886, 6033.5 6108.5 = 0.3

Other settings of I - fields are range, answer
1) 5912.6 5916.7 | 27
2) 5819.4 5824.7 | 28.1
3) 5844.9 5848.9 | 28.7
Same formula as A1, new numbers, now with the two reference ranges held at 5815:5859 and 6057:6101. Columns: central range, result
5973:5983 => 0.36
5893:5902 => 1.28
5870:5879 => -0.77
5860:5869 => 0.66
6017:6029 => -0.50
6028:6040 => -1.54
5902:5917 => 0.06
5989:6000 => -0.42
